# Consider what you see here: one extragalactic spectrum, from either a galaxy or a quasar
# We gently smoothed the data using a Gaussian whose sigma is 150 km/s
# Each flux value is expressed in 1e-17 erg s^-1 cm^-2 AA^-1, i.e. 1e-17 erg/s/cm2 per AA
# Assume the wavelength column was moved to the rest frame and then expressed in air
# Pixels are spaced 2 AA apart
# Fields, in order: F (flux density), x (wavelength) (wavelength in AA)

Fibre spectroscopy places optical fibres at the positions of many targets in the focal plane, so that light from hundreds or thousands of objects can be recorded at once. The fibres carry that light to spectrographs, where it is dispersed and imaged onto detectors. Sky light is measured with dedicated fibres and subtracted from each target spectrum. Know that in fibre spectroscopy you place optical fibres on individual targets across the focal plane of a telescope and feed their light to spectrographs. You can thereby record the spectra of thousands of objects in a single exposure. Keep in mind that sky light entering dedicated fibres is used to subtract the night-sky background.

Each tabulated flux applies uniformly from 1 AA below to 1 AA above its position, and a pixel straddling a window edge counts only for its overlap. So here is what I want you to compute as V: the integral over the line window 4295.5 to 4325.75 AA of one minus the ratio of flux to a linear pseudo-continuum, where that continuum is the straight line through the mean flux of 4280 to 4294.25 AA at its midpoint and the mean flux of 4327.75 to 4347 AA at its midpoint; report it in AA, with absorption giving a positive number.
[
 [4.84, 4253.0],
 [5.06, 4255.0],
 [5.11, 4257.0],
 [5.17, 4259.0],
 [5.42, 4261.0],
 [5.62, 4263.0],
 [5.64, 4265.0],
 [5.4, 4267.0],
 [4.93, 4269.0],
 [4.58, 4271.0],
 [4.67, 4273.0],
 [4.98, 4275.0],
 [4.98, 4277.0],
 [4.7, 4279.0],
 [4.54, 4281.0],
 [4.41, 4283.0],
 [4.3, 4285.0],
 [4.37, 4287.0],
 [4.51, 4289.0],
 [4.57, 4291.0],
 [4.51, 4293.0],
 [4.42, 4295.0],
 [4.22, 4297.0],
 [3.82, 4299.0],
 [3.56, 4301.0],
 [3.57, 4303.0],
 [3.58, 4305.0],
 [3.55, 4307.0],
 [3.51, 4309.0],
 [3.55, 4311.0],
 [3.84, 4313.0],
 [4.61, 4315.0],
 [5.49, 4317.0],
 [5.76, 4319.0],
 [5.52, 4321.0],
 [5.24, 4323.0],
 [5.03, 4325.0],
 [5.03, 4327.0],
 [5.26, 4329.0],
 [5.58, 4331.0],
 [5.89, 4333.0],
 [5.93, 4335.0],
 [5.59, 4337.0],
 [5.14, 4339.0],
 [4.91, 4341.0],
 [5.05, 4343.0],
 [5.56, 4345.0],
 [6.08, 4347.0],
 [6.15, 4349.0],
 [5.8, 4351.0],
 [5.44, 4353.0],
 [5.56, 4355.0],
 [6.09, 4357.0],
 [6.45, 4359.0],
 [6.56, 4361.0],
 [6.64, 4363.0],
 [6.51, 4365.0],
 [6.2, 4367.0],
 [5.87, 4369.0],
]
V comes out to 3.83 AA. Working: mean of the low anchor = 4.46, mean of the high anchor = 5.46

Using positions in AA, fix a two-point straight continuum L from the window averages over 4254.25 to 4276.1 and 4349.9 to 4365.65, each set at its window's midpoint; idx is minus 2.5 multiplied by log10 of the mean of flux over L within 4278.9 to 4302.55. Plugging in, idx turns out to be 0.250 mag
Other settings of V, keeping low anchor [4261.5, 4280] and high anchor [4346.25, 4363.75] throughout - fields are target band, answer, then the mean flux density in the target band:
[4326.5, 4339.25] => 0.63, 5.53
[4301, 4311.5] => 3.71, 3.55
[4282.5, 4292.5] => 1.58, 4.44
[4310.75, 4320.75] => 1.45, 4.8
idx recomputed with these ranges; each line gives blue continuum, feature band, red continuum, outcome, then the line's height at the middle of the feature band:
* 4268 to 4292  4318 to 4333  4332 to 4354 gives -0.01 mag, 5.33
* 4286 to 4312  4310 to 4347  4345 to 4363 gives -0.02 mag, 5.08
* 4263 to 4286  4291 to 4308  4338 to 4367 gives 0.30 mag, 5.19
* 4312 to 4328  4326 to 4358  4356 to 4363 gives 0.05 mag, 5.81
